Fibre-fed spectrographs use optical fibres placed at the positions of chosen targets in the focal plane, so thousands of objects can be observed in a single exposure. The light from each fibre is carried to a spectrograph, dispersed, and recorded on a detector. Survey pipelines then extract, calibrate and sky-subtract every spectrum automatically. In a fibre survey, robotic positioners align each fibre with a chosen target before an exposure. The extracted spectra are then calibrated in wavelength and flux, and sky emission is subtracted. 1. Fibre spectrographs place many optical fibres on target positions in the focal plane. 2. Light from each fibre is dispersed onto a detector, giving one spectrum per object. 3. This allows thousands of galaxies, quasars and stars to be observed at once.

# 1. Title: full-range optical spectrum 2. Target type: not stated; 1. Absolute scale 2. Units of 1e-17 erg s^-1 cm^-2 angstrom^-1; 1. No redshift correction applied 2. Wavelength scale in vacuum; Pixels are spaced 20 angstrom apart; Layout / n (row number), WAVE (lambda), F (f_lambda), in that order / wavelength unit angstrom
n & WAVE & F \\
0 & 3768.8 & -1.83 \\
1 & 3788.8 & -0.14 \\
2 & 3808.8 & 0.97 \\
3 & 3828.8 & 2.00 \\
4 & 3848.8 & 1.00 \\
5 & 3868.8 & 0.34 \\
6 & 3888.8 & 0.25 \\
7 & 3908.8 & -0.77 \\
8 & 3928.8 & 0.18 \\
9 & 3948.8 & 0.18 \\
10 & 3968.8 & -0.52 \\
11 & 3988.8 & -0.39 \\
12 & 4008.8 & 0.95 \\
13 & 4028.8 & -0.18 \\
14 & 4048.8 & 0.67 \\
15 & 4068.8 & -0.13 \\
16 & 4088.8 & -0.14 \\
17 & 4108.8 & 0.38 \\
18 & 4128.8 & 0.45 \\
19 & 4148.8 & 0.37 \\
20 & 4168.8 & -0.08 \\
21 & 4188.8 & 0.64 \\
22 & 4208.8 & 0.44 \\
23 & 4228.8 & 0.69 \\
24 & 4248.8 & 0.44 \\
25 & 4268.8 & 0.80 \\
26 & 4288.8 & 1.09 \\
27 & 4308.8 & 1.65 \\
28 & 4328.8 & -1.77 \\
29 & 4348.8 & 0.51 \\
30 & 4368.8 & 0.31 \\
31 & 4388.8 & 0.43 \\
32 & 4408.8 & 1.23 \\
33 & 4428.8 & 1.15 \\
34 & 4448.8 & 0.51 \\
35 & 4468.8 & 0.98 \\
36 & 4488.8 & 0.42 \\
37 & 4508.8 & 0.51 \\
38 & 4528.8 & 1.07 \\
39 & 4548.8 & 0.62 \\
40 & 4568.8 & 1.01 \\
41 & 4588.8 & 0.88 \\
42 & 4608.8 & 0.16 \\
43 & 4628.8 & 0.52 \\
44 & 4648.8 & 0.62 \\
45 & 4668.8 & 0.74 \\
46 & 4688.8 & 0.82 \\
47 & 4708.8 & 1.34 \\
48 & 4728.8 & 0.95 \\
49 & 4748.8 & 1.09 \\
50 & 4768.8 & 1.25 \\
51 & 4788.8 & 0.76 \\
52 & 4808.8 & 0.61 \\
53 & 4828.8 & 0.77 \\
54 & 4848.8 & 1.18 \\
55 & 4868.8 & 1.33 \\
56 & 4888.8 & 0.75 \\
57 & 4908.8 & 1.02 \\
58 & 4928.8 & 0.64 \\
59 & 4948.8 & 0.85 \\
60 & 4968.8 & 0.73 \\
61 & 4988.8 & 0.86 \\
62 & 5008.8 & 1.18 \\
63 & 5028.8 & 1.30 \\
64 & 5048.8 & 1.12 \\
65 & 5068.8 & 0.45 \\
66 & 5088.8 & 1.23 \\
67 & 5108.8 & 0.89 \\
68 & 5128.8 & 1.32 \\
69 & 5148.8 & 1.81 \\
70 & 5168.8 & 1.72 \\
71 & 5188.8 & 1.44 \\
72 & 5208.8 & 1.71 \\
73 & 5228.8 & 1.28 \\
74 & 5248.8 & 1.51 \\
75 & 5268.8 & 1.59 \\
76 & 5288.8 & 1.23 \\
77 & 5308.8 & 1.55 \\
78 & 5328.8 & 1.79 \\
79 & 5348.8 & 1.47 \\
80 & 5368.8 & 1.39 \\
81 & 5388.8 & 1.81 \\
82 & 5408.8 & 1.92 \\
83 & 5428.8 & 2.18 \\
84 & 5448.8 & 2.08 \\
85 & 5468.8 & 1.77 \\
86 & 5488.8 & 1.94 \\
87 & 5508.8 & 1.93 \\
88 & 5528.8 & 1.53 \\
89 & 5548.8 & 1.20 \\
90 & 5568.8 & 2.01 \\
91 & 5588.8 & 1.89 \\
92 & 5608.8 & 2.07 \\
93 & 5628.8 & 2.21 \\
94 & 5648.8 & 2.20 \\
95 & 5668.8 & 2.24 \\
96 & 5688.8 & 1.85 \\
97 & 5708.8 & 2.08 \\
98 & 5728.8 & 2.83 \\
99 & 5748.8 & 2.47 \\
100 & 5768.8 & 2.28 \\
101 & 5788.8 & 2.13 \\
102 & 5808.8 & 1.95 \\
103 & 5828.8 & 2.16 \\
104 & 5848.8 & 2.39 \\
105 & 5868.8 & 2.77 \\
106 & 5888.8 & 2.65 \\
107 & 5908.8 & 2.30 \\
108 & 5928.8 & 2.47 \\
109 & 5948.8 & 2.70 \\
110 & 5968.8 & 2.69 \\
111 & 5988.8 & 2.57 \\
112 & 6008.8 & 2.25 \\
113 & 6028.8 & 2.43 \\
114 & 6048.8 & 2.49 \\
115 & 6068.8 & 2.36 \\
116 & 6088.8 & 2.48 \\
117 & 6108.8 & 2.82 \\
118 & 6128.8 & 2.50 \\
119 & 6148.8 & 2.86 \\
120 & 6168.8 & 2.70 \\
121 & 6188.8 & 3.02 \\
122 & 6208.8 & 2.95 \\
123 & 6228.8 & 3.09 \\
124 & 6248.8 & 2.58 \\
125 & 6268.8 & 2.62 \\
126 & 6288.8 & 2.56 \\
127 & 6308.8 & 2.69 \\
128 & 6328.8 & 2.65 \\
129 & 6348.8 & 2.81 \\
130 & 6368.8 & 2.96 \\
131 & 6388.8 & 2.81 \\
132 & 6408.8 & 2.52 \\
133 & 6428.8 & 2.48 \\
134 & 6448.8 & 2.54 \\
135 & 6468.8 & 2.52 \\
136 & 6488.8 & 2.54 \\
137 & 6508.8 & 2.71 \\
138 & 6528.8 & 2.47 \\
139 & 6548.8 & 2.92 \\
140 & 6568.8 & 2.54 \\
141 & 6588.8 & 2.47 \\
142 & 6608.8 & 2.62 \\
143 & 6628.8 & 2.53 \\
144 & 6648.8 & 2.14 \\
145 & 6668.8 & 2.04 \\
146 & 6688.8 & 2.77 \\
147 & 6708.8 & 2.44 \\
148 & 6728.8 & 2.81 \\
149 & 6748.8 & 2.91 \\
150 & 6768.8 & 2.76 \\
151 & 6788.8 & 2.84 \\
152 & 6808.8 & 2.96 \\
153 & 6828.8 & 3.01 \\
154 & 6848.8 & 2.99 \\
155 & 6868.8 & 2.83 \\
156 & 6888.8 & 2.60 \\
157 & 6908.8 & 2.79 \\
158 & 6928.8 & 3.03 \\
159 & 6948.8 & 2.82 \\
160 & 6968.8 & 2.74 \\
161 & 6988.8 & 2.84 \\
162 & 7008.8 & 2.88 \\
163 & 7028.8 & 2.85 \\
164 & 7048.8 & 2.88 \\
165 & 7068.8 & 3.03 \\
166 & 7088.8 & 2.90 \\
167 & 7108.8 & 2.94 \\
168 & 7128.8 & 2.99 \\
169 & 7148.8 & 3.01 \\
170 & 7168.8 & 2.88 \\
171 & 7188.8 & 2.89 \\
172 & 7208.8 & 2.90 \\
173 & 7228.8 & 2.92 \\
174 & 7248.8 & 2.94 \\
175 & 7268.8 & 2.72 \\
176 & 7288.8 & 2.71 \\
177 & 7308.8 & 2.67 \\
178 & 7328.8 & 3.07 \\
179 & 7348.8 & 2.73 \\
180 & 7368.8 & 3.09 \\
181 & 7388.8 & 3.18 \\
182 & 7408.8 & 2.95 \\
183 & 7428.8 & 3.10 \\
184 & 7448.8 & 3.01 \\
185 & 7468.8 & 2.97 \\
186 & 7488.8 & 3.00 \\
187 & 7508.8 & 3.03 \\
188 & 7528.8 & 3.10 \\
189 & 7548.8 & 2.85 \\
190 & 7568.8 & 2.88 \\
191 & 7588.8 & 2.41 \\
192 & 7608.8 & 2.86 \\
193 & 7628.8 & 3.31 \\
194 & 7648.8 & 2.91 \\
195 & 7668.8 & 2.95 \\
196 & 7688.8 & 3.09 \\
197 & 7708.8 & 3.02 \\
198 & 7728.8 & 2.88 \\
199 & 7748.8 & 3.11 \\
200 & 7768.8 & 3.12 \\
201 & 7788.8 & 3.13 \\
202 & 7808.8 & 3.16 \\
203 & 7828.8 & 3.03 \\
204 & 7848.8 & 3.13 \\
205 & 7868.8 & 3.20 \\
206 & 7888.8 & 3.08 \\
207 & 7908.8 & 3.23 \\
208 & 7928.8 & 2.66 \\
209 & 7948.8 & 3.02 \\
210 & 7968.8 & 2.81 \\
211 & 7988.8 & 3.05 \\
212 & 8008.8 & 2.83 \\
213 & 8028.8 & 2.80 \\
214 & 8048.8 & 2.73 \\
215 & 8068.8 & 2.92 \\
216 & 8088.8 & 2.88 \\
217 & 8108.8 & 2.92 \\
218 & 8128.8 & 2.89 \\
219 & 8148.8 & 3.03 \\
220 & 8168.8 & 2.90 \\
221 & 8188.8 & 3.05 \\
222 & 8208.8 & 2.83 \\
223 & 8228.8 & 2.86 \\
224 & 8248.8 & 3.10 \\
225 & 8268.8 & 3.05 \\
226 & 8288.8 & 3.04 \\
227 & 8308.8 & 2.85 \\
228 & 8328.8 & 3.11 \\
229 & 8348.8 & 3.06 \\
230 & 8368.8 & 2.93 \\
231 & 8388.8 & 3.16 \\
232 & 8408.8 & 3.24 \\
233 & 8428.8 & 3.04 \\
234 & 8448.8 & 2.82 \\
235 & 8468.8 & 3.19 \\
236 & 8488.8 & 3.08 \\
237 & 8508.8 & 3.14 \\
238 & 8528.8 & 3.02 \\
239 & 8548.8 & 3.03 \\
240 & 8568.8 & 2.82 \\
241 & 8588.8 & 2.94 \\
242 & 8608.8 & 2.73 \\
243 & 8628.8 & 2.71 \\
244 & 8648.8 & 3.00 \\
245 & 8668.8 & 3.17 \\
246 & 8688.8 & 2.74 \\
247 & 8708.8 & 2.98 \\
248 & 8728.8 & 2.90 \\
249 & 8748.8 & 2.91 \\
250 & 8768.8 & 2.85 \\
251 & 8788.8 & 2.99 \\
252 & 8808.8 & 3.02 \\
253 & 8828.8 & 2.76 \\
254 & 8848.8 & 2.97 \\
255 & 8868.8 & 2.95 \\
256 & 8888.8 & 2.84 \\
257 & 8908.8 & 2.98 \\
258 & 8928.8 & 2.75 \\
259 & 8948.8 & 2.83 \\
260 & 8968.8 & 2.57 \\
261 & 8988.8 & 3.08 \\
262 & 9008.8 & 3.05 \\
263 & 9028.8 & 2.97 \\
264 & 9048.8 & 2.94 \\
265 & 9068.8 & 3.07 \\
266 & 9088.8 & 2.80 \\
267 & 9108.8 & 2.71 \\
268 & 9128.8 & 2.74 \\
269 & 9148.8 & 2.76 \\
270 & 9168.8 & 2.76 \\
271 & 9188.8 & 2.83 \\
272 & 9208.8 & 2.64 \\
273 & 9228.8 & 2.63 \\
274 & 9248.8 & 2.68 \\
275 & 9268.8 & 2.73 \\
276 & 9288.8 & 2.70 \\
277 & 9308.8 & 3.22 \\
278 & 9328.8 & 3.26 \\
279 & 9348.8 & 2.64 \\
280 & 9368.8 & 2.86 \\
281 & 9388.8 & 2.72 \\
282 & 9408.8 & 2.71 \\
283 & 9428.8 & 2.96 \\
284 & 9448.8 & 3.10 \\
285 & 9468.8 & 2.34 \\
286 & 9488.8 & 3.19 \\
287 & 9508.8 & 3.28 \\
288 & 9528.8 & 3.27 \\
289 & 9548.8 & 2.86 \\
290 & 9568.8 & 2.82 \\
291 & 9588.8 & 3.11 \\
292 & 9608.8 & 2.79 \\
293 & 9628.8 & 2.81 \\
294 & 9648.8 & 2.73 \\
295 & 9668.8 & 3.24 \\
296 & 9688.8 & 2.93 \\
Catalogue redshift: 0.287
